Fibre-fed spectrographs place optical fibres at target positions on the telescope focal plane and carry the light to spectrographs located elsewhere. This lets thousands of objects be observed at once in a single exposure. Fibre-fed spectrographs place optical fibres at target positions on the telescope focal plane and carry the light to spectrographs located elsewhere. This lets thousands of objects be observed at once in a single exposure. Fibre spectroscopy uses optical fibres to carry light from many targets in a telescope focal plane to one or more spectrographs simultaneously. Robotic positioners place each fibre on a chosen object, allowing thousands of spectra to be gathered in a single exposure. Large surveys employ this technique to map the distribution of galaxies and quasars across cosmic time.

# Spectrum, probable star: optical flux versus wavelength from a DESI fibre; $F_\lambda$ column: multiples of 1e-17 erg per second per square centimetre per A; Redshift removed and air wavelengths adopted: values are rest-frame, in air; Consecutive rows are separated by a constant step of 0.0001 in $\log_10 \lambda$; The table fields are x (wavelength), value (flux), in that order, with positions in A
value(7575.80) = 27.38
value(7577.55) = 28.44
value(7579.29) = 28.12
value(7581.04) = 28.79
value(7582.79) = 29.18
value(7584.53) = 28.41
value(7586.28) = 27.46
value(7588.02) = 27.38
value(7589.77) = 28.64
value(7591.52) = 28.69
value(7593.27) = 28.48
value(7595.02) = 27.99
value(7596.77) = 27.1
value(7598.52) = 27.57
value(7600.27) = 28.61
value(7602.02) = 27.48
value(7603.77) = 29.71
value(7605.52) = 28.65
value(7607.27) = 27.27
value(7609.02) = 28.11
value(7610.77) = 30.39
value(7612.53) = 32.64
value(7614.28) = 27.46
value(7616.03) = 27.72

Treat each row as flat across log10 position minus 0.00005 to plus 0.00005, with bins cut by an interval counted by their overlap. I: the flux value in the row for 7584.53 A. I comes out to 28.41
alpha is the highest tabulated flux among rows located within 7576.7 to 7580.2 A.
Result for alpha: 28.44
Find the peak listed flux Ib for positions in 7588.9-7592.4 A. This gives 28.69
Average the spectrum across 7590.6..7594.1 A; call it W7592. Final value 28.6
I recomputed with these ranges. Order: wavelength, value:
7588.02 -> 27.38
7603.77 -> 29.71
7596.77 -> 27.1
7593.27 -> 28.48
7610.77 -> 30.39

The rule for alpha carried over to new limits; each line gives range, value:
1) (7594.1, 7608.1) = 29.71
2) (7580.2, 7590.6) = 29.18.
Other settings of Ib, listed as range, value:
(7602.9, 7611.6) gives 30.39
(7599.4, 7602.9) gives 28.61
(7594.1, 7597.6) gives 27.99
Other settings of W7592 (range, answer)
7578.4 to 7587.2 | 28.4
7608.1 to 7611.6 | 29.2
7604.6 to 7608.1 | 28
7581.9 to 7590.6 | 28.2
